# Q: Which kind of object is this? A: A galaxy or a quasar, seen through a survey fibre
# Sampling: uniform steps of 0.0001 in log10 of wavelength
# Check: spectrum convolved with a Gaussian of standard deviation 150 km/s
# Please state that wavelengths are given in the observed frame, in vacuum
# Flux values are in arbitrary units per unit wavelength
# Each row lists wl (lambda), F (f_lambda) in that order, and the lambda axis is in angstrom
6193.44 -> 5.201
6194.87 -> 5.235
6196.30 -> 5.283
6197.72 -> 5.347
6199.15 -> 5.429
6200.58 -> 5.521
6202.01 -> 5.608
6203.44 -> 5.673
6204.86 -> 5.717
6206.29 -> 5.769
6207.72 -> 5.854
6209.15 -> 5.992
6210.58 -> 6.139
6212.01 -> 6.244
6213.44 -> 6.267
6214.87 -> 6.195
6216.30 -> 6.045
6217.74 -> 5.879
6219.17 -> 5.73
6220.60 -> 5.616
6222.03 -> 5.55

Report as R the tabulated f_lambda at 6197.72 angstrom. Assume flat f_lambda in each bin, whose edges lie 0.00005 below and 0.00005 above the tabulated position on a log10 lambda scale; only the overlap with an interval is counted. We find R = 5.347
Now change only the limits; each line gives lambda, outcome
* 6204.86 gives 5.717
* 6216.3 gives 6.045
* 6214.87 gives 6.195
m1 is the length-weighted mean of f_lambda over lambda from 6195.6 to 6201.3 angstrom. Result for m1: 5.4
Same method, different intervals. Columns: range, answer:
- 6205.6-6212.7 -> 6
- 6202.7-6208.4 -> 5.76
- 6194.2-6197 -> 5.25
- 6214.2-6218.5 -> 6.03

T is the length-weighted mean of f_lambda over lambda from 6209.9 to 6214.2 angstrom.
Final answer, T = 6.22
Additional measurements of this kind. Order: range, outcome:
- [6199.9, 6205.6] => 5.63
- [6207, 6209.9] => 5.92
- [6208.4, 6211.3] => 6.06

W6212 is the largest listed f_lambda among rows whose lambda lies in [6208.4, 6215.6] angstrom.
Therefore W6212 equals 6.267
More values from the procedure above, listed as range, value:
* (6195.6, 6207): 5.769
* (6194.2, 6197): 5.283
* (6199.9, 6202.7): 5.608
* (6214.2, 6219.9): 6.195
